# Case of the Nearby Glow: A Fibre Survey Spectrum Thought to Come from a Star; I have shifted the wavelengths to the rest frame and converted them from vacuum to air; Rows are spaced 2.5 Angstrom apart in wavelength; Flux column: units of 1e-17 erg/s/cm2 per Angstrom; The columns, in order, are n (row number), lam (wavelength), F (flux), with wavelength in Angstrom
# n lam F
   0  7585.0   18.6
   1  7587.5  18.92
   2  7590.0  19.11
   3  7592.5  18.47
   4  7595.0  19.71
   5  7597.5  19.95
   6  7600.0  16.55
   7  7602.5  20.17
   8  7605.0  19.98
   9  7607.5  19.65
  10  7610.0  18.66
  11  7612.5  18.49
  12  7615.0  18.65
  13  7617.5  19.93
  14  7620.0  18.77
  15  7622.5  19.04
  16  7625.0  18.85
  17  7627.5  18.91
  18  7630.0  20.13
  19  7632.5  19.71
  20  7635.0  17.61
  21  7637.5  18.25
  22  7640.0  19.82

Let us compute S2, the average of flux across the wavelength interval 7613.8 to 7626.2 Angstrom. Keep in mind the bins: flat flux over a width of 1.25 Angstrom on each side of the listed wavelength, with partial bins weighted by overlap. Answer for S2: 19.1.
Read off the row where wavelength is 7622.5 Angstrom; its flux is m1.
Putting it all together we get 19.04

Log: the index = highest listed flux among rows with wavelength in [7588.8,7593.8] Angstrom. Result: 19.11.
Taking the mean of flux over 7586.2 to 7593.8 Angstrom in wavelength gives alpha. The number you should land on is 18.8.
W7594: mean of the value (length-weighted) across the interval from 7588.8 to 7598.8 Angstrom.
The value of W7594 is 19.3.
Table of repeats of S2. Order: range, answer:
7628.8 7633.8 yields 19.9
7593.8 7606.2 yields 19.3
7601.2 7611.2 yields 19.6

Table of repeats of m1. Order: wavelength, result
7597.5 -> 19.95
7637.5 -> 18.25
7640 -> 19.82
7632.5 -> 19.71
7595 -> 19.71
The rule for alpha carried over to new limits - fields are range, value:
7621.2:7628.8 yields 18.9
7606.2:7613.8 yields 18.9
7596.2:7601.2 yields 18.3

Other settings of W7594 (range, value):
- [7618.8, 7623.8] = 18.9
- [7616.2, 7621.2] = 19.3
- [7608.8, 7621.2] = 18.9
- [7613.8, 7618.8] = 19.3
